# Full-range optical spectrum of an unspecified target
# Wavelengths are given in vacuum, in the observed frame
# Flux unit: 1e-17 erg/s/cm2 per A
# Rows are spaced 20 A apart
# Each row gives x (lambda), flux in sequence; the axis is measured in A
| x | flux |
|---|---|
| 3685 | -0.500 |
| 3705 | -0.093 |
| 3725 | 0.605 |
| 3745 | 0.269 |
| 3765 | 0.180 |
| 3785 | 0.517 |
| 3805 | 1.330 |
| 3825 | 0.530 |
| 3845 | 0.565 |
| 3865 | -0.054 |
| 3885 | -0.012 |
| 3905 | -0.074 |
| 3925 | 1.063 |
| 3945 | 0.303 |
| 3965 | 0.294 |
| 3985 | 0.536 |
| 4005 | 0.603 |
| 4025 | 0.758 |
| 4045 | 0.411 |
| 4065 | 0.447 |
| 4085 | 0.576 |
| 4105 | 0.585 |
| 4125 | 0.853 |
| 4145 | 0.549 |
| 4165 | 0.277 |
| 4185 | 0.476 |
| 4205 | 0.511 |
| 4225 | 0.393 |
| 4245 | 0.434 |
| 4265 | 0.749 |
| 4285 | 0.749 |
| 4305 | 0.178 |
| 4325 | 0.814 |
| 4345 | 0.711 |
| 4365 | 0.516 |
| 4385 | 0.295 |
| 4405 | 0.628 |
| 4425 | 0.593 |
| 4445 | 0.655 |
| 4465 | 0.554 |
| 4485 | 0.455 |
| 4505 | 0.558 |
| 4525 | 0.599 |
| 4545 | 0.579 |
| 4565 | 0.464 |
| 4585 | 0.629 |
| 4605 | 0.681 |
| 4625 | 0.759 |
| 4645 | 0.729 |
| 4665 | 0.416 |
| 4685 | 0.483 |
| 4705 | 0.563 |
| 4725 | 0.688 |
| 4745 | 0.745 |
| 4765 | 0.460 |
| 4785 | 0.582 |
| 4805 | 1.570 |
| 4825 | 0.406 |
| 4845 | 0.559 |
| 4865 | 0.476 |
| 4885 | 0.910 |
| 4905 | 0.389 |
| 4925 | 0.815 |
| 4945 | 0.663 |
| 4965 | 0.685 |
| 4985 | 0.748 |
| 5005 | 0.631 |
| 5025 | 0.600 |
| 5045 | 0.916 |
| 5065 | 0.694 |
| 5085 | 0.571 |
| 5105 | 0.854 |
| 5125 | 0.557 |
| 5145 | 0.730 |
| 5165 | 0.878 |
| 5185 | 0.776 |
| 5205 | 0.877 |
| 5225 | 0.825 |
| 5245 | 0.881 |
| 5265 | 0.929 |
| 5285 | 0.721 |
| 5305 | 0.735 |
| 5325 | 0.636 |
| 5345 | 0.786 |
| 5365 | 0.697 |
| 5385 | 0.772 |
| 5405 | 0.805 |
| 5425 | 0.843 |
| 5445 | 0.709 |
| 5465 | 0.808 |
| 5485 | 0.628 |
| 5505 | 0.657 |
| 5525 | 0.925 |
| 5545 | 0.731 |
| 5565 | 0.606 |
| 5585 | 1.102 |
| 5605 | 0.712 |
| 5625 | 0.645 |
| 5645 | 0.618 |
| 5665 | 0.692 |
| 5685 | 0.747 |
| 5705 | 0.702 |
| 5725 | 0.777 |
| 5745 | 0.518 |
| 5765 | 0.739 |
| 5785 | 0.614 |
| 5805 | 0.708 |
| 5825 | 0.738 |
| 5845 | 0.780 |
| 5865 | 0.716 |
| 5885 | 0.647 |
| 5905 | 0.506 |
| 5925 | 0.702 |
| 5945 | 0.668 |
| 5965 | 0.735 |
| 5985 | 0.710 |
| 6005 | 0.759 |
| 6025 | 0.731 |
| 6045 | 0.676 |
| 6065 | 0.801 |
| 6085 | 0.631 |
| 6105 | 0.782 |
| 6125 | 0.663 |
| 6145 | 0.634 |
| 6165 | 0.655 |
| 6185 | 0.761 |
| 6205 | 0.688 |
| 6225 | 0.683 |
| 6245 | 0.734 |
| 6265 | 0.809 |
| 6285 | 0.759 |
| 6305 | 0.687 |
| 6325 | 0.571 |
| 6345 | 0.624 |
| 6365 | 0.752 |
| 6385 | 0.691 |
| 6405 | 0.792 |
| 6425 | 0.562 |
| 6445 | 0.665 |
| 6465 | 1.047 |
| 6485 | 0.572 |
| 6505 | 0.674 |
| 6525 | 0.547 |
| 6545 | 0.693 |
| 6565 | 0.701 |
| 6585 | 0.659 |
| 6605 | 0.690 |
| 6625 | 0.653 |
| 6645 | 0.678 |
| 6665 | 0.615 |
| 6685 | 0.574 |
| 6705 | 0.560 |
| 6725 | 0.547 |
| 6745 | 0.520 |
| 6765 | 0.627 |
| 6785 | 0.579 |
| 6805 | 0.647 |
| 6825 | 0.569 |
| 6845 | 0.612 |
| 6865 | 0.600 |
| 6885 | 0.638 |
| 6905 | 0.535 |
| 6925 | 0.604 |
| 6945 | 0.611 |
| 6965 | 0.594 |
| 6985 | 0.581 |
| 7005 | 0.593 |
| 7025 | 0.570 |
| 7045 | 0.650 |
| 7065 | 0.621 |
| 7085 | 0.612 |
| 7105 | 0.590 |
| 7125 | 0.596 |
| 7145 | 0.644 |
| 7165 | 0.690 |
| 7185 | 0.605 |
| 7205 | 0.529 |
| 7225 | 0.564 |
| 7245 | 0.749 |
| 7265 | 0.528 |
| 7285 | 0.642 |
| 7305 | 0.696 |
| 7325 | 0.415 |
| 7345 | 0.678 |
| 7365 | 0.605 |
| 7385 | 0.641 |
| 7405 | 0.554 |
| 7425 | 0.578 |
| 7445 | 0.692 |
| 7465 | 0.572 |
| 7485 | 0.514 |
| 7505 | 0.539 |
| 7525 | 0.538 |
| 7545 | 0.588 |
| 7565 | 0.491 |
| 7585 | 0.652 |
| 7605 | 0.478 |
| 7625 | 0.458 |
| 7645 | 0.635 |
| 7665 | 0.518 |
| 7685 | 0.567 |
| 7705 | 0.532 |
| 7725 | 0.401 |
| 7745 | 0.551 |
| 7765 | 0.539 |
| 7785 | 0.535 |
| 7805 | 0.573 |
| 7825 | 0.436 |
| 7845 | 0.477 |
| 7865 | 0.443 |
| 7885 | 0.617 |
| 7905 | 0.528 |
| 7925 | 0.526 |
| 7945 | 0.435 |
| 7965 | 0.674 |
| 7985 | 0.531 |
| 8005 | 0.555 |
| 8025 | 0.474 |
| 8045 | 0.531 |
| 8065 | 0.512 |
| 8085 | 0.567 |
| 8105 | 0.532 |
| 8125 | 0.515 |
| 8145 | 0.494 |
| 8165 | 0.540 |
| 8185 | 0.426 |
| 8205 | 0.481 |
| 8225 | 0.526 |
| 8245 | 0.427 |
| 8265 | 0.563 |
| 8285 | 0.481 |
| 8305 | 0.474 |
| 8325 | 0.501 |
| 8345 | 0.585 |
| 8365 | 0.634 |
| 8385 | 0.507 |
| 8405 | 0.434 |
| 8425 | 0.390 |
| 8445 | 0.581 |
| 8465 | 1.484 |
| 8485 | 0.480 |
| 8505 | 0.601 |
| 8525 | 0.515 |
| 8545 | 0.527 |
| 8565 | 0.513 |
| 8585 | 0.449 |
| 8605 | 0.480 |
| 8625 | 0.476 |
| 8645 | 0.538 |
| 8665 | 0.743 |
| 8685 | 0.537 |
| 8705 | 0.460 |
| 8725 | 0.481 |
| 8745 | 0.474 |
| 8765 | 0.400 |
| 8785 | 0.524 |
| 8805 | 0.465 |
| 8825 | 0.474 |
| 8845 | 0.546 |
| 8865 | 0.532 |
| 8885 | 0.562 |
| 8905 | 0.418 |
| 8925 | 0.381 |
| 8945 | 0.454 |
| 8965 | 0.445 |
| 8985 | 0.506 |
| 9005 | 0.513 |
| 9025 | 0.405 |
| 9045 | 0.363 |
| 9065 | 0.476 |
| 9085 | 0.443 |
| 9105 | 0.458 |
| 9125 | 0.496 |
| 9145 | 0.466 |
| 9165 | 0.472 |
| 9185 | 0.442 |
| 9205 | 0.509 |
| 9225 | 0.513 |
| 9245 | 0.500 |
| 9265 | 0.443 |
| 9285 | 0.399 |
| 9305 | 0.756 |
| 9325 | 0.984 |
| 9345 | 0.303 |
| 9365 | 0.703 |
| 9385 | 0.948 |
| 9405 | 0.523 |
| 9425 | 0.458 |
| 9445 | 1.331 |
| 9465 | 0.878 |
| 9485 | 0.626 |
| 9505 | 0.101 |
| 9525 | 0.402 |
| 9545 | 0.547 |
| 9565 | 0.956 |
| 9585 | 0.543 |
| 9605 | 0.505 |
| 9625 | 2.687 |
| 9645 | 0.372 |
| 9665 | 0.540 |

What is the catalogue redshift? 0.29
